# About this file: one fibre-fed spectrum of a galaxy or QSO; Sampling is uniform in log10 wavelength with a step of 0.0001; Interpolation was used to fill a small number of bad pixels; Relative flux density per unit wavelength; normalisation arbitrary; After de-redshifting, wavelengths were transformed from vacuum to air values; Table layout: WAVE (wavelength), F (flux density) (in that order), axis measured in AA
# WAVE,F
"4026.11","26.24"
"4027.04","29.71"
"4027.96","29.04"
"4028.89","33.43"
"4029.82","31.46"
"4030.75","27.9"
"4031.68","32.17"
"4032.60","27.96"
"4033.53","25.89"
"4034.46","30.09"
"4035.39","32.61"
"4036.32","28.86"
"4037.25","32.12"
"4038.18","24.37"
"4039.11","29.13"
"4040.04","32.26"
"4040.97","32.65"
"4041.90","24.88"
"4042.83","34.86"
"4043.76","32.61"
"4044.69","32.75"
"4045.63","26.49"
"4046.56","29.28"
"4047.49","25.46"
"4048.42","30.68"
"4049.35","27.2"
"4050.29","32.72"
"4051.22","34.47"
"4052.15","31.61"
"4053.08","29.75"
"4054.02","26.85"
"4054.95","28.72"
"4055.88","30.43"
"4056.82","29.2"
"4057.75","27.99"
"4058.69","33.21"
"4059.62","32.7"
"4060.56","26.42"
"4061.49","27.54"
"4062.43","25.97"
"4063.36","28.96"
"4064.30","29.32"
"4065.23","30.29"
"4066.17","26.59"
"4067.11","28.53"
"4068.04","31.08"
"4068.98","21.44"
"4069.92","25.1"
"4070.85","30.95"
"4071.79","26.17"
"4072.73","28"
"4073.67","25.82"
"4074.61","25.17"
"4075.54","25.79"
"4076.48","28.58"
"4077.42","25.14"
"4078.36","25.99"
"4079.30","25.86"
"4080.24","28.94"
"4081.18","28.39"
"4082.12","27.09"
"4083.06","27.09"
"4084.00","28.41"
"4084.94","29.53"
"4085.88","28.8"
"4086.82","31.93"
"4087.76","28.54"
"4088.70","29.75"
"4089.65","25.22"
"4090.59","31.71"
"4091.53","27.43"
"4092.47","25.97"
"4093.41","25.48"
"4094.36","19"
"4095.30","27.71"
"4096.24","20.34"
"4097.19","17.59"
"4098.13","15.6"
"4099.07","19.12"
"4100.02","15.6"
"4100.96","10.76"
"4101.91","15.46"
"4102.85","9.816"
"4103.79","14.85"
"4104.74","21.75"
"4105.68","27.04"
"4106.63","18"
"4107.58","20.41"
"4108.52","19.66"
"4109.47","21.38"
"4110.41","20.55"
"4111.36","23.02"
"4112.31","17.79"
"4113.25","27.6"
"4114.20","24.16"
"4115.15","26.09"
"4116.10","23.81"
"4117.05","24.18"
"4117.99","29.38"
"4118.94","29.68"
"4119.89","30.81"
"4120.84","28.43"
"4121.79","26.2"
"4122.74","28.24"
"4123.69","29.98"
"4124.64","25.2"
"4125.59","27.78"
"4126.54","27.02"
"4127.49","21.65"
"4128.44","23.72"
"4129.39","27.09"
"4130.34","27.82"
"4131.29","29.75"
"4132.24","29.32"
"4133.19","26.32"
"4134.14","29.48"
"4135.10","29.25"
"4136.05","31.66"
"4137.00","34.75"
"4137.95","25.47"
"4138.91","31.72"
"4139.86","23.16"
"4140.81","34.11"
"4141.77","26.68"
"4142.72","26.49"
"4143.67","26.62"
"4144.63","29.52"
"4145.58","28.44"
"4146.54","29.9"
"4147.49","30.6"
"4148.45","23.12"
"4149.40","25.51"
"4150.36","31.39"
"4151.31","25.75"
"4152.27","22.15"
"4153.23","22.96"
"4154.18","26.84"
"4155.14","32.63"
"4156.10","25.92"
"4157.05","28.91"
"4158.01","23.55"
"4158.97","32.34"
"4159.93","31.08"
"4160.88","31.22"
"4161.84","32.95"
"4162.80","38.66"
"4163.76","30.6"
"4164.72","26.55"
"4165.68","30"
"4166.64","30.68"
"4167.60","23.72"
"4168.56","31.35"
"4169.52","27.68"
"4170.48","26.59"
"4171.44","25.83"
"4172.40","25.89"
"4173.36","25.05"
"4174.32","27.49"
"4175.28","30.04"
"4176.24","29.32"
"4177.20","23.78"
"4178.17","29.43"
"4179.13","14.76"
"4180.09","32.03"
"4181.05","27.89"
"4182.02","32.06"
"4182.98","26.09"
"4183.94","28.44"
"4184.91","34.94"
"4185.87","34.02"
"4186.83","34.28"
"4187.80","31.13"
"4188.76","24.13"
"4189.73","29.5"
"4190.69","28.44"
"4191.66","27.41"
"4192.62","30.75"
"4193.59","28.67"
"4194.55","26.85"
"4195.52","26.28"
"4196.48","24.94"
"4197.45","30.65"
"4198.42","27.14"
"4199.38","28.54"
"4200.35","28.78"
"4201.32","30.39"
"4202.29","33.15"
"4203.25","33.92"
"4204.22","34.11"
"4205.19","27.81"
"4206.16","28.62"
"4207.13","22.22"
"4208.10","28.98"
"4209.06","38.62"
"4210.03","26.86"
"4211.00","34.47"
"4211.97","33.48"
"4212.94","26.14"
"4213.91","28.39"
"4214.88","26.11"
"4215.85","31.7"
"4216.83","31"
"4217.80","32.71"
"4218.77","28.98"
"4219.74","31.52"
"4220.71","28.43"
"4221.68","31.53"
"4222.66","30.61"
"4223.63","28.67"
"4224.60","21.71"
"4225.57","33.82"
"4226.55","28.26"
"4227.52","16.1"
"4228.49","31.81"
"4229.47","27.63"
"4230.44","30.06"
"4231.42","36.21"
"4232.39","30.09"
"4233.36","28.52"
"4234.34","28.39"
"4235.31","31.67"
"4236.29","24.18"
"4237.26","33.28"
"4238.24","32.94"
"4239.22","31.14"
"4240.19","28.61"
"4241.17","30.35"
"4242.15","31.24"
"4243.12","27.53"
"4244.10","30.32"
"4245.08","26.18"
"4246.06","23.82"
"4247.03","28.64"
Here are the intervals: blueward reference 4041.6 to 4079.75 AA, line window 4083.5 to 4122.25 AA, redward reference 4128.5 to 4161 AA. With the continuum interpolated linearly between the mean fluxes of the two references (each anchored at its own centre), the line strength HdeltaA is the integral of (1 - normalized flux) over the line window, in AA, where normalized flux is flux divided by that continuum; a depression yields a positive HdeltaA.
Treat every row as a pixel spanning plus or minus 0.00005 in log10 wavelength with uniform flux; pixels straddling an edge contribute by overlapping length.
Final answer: 6.83 AA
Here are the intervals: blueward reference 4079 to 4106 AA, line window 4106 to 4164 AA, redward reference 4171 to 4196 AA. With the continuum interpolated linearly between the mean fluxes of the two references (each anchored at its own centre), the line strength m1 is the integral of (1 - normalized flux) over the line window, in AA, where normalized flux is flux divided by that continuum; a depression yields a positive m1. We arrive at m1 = -3.1 AA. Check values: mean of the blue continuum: 23.6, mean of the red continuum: 28.3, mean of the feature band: 27.2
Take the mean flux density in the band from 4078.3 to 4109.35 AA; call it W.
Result 23.2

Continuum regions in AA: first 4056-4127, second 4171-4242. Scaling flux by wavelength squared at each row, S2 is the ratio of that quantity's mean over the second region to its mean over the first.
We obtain 1.22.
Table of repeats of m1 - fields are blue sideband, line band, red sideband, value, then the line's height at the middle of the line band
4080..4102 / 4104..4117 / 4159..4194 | 1.6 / 25.5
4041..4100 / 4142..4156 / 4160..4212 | 0.7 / 28.7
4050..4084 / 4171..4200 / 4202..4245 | 1.2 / 29.4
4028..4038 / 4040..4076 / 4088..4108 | -3.3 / 26.5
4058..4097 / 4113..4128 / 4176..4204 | 0.6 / 28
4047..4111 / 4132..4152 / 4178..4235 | -0.7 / 27.5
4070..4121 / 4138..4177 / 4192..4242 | -1.9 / 26.9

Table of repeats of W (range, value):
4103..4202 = 27.4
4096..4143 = 24.3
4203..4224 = 30.2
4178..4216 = 29.3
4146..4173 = 28.4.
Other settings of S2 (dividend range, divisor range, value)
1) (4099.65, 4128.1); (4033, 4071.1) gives 0.81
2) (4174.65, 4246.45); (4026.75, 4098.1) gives 1.11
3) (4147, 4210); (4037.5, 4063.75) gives 1.03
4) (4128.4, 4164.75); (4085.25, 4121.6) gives 1.27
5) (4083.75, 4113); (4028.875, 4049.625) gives 0.77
